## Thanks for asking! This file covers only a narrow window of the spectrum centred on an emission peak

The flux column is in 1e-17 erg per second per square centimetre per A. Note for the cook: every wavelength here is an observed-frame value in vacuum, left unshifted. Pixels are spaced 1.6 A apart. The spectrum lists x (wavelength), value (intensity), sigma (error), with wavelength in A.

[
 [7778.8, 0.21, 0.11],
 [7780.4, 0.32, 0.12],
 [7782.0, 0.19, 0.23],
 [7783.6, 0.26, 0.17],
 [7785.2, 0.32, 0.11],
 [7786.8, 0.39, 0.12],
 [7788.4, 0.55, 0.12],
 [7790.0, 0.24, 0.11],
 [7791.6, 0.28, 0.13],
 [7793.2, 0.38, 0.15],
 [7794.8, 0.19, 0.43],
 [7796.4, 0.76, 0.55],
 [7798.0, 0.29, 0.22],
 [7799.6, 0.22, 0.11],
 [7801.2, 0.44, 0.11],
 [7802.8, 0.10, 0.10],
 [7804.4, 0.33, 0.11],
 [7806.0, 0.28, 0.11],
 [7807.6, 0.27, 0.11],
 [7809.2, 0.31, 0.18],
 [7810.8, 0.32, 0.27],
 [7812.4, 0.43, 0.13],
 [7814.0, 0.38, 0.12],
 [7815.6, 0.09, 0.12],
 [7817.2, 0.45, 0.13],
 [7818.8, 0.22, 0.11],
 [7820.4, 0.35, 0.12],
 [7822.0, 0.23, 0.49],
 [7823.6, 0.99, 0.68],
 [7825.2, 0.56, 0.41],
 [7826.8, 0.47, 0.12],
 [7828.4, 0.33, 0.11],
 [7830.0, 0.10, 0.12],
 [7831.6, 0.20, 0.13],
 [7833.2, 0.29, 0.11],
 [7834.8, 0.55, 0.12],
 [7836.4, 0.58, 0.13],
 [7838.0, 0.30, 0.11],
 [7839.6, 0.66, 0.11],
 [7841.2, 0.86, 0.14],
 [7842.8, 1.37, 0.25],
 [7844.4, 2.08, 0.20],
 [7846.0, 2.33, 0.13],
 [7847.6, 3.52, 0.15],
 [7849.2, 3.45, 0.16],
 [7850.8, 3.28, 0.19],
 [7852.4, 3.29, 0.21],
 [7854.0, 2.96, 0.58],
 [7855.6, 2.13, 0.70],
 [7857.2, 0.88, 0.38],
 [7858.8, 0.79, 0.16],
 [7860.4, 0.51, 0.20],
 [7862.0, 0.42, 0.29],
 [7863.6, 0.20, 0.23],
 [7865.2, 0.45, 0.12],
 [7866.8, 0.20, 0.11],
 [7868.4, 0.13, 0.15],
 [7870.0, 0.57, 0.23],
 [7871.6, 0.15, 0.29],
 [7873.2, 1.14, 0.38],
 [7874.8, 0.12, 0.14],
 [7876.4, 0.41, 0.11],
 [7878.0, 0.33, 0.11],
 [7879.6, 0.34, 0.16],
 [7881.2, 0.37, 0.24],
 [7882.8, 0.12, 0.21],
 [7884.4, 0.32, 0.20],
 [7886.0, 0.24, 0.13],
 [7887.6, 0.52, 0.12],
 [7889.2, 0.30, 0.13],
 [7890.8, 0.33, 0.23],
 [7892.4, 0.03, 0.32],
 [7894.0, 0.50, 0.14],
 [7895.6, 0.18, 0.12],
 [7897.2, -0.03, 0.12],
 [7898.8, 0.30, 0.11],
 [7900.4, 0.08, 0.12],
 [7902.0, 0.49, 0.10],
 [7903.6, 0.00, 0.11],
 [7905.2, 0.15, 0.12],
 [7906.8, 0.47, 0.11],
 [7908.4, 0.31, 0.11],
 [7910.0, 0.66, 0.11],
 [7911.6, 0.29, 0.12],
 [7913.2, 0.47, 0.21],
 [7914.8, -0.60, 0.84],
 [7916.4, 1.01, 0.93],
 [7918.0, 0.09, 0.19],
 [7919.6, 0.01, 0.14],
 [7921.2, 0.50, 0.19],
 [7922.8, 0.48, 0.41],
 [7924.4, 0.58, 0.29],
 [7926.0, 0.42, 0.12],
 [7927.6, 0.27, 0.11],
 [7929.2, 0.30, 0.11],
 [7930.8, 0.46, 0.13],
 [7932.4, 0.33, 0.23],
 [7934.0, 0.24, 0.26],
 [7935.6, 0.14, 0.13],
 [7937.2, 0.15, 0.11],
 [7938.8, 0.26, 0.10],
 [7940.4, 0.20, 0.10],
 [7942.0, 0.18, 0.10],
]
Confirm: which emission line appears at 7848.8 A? [O II]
